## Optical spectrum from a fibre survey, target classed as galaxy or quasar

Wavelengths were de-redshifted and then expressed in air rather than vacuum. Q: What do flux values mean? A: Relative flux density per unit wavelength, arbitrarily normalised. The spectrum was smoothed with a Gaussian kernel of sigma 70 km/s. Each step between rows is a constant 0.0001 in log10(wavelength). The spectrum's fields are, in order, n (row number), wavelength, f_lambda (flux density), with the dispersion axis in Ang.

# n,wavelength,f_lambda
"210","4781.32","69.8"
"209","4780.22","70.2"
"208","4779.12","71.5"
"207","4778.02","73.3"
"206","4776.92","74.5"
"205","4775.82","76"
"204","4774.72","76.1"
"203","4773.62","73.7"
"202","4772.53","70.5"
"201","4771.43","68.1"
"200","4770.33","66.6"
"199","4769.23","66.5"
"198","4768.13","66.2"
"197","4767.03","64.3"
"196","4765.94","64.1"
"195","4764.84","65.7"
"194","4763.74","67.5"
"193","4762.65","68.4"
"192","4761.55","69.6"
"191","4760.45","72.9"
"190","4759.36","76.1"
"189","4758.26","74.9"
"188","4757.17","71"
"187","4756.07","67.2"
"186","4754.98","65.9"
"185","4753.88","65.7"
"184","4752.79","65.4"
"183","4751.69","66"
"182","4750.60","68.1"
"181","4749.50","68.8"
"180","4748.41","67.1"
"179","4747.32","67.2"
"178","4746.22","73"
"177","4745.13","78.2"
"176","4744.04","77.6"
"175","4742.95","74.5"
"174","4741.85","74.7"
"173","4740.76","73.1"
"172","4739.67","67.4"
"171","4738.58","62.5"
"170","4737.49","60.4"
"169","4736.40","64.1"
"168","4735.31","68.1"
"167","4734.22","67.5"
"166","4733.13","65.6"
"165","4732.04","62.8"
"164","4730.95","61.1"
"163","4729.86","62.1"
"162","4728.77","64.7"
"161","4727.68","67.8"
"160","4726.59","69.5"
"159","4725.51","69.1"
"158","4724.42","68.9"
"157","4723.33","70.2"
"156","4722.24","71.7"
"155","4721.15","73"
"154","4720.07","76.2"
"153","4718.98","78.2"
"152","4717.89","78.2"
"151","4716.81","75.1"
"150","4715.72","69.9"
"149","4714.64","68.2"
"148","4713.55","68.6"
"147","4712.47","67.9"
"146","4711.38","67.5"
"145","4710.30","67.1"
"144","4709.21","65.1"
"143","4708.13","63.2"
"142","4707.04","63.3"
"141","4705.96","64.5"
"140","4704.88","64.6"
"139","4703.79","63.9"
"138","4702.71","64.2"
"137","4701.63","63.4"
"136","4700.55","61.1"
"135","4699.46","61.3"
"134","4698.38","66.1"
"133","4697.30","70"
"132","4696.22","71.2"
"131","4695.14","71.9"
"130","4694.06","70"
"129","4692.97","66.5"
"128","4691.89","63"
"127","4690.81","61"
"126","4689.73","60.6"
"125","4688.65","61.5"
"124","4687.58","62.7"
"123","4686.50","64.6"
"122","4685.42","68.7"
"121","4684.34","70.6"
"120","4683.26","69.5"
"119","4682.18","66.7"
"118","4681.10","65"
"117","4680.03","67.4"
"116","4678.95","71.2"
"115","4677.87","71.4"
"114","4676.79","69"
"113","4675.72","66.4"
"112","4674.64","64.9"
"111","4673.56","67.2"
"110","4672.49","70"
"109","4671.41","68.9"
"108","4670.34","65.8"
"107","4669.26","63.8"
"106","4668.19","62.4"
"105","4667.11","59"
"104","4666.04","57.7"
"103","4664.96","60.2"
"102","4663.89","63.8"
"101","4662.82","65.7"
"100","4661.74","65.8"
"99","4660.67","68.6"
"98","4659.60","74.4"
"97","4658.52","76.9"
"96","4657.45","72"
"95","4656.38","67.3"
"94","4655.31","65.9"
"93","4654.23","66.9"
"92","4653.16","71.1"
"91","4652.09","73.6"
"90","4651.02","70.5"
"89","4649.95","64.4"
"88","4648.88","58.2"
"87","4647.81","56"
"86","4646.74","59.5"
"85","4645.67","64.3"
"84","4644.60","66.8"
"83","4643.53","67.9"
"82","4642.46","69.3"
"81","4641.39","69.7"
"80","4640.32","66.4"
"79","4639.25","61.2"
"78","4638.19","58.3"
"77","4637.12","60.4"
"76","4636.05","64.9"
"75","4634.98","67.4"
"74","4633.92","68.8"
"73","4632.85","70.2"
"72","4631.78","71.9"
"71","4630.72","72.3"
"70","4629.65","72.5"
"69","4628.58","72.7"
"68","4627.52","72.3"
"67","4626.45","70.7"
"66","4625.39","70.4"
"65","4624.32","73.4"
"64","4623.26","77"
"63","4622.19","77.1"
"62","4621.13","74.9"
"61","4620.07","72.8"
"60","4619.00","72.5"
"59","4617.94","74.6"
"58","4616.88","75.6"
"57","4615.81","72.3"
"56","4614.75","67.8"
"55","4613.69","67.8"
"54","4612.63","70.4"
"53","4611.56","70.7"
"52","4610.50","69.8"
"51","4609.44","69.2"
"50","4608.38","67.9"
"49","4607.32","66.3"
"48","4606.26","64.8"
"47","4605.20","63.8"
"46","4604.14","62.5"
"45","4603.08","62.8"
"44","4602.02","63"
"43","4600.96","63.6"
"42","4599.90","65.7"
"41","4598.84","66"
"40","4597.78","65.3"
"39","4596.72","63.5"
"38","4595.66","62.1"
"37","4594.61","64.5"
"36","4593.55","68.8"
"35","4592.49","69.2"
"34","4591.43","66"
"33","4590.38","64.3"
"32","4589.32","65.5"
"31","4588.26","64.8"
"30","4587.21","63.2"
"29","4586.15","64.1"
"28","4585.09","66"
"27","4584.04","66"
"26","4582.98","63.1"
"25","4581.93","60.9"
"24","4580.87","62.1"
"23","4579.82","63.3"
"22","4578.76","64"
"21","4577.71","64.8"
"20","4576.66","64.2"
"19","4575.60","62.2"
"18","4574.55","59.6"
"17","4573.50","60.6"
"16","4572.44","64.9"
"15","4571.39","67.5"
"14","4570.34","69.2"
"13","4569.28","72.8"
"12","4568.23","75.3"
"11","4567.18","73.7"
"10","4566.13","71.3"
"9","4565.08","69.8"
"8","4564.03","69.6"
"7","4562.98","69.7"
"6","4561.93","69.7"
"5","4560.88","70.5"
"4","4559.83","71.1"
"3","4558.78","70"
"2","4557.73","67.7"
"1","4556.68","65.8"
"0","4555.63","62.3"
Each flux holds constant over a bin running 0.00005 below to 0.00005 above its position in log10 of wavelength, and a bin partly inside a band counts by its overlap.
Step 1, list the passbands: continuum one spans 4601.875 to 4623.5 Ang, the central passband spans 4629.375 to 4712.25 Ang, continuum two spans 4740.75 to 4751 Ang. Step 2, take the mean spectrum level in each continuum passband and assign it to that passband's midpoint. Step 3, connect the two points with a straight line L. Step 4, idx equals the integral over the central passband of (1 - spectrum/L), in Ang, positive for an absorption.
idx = 5.4 Ang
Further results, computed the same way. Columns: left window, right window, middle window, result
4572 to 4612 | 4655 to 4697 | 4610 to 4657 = -2.3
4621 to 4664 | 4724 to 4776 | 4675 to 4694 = 0.6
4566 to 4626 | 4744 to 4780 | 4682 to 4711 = 1.4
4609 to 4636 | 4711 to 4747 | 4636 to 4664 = 1.9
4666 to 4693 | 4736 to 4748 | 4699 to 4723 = 0.0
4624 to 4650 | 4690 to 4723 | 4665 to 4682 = 0.4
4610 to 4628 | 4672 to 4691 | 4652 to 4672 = 0.5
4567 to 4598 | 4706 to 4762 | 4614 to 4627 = -1.4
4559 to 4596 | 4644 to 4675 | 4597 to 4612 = 0.1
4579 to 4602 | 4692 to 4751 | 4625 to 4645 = -0.7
